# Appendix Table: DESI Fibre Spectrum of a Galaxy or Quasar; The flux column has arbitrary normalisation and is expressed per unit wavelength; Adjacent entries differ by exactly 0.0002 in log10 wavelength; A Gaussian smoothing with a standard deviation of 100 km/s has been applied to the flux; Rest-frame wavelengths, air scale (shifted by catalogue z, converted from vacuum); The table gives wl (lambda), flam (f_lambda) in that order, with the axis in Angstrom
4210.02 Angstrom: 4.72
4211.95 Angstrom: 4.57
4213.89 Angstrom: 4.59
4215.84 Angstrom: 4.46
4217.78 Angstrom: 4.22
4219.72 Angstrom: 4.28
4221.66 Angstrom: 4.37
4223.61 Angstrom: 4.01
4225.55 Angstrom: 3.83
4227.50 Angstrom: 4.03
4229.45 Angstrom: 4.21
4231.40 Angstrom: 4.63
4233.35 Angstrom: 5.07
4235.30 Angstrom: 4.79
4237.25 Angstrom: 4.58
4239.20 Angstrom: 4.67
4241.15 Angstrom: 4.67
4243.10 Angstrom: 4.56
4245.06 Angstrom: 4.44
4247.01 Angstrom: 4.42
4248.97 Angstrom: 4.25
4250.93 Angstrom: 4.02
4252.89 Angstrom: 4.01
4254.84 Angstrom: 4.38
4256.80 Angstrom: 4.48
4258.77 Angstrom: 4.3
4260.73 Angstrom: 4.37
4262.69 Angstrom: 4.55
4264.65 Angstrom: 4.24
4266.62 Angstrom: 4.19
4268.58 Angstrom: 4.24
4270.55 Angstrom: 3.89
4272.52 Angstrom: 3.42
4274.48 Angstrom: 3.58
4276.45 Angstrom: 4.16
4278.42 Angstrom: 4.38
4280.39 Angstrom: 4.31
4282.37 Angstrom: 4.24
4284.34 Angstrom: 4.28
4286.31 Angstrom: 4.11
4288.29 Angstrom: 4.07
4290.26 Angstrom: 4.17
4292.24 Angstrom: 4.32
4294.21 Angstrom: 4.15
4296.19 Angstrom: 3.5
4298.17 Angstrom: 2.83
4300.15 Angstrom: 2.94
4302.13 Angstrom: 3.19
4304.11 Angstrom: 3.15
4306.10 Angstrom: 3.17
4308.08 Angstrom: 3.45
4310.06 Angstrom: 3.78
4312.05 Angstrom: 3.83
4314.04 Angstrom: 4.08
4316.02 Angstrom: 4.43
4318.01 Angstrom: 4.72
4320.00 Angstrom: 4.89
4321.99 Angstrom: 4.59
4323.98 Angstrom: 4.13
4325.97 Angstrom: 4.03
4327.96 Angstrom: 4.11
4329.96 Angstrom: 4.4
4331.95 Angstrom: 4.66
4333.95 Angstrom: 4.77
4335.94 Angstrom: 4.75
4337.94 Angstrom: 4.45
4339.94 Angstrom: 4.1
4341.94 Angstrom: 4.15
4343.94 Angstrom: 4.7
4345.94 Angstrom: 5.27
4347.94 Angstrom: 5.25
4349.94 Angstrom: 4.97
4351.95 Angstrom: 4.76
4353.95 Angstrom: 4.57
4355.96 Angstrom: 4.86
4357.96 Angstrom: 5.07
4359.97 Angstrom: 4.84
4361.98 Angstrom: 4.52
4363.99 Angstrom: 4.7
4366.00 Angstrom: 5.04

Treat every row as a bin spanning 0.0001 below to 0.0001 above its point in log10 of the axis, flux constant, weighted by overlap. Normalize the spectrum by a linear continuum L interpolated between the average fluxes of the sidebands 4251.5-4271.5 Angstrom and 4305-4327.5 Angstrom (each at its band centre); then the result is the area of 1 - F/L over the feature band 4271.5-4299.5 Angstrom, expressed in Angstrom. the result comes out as 1.6 Angstrom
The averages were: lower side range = 4.26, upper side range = 4.1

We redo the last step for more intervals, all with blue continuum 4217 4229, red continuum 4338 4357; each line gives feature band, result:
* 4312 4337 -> 0.96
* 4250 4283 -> 1.31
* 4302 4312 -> 2.48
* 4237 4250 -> -0.87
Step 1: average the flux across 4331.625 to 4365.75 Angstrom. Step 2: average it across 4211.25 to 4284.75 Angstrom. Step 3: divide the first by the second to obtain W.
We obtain 1.1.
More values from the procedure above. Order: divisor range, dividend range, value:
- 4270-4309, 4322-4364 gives 1.23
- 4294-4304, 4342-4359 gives 1.51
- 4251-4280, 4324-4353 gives 1.10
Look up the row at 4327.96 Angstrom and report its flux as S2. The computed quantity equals 4.11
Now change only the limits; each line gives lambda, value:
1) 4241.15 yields 4.67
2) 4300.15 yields 2.94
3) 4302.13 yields 3.19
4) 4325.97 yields 4.03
